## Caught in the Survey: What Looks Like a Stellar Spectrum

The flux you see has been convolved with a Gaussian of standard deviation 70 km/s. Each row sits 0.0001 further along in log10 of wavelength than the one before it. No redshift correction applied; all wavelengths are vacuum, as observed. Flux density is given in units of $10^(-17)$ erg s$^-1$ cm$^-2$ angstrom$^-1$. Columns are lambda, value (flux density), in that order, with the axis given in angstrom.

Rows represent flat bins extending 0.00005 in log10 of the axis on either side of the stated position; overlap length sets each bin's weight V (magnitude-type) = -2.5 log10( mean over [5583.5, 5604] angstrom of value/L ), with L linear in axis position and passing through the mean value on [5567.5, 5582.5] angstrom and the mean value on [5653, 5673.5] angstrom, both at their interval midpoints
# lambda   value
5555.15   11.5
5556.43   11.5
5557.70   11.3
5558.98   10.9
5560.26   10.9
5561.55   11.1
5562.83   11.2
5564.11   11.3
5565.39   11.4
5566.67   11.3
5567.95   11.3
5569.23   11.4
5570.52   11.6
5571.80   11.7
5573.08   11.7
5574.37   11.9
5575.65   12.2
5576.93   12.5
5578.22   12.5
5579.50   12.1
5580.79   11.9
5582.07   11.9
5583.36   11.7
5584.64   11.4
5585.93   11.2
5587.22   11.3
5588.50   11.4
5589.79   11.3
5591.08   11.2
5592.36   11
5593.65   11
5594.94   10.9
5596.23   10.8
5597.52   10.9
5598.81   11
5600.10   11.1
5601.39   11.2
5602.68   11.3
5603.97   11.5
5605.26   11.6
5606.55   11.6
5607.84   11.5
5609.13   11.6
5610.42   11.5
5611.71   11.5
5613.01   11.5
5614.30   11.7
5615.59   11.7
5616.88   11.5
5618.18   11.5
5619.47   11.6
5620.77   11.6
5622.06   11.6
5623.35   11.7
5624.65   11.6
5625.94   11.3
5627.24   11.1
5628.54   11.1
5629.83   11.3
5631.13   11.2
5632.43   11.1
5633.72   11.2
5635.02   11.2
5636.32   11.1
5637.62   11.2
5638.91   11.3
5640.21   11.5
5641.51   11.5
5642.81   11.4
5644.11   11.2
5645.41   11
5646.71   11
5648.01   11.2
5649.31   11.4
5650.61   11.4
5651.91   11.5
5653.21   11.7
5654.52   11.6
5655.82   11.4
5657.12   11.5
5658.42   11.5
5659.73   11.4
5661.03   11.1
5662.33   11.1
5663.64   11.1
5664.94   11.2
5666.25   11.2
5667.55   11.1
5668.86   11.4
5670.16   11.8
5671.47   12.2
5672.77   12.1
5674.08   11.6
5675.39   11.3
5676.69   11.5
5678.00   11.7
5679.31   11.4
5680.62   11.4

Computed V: 0.061 mag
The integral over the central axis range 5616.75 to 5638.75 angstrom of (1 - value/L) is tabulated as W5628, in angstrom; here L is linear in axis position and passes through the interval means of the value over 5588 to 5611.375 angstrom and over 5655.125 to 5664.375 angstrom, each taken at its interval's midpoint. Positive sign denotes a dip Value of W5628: -0.1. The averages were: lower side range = 11.2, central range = 11.3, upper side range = 11.3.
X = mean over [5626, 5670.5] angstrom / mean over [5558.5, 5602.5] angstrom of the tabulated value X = 0.99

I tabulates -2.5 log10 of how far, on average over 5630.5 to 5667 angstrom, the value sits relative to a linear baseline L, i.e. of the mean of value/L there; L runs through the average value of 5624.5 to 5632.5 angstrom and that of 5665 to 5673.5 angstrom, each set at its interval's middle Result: 0.011 mag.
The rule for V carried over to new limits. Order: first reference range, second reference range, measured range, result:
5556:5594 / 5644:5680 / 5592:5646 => 0.01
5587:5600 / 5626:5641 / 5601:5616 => -0.04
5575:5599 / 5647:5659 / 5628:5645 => 0.02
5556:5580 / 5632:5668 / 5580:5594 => 0.01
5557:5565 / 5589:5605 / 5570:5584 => -0.08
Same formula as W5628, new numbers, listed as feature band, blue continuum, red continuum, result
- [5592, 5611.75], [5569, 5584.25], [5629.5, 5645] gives 0.7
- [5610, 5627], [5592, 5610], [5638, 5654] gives -0.4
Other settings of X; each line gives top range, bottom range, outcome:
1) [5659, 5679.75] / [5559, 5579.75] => 0.99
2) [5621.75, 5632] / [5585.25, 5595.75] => 1.02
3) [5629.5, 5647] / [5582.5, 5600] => 1.01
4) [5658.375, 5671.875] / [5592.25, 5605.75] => 1.02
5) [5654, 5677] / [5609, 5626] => 0.99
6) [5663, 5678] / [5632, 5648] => 1.03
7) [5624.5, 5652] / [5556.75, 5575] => 0.99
